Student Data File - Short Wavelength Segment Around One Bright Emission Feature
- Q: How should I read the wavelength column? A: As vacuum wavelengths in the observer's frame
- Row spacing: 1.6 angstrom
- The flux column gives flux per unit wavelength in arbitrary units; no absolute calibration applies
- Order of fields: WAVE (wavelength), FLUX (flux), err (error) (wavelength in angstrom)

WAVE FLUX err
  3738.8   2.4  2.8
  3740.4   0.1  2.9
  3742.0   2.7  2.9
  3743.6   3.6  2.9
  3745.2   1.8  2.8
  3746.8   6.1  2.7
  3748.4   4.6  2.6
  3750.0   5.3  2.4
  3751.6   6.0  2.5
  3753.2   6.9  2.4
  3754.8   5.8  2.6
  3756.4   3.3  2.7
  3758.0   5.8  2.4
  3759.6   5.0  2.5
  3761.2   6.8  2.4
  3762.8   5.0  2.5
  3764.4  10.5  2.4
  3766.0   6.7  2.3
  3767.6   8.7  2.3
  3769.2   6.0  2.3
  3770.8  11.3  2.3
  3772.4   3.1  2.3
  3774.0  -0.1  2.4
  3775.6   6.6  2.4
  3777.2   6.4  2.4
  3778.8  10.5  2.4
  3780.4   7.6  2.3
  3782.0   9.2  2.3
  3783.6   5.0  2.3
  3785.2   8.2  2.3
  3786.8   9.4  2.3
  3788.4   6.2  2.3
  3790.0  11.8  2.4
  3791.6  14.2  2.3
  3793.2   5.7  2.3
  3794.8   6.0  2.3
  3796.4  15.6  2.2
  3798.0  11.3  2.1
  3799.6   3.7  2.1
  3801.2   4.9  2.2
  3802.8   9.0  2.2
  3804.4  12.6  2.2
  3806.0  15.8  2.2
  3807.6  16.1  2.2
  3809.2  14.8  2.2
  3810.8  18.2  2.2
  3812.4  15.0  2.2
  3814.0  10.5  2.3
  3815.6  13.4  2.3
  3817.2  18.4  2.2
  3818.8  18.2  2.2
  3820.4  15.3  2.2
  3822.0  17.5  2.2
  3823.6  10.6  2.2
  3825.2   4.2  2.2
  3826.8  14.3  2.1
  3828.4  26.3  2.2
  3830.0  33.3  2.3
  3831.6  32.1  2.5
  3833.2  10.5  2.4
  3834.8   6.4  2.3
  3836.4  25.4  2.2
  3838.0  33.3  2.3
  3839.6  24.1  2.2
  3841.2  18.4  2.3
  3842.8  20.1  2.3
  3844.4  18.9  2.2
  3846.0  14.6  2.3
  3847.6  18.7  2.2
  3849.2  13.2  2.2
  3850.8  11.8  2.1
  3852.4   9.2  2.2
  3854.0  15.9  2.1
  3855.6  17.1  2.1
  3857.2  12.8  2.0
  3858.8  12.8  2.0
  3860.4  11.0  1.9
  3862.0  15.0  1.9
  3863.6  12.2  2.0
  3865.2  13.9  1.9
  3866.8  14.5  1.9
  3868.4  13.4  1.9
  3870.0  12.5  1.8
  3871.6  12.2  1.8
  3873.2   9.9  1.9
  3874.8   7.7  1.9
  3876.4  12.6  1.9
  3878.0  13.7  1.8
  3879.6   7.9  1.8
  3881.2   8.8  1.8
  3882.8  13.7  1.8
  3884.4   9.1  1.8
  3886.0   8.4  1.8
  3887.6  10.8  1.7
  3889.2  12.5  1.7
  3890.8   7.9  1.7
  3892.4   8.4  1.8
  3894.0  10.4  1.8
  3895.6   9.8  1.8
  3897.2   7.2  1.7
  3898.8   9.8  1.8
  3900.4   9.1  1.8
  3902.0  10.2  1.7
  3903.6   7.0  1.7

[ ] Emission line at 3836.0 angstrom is Lyman alpha 1216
